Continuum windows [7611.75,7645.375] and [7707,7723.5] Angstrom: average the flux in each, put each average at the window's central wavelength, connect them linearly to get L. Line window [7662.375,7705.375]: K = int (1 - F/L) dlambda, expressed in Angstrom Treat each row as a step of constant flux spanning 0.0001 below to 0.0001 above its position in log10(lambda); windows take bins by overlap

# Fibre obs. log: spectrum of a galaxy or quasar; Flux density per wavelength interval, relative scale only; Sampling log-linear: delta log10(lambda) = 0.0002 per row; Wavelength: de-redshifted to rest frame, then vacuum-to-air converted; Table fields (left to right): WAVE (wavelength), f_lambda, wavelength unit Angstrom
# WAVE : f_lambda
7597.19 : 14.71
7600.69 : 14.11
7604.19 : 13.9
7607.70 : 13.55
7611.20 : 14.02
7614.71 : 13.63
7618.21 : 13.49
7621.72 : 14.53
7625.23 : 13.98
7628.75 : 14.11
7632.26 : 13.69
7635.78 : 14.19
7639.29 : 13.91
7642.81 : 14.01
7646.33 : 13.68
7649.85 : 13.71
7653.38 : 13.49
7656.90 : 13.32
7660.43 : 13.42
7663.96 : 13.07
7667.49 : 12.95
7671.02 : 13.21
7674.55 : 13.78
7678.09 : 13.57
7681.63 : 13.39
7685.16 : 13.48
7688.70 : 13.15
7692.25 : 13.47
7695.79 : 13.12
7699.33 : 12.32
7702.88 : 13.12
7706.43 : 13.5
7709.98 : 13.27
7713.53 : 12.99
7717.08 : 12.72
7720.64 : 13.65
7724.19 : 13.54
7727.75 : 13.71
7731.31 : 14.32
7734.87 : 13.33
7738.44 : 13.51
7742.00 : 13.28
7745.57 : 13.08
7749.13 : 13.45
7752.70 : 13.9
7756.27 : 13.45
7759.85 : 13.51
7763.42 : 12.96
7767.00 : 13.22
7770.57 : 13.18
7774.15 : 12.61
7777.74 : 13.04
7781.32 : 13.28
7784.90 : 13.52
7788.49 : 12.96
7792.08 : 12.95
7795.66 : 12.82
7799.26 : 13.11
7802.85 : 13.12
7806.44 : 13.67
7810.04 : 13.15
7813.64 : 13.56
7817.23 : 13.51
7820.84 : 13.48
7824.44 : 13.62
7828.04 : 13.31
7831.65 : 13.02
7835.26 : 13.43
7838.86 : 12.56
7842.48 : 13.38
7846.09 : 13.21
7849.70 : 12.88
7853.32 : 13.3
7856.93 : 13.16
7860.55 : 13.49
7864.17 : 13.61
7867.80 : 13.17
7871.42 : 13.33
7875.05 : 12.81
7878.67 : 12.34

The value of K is 0.8 Angstrom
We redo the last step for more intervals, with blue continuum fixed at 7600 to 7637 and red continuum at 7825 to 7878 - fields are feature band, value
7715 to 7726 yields 0.2 Angstrom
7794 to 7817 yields 0.1 Angstrom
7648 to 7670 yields 0.7 Angstrom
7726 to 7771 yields 0.2 Angstrom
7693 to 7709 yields 0.7 Angstrom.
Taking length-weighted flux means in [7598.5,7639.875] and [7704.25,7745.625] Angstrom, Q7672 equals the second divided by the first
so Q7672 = 1.0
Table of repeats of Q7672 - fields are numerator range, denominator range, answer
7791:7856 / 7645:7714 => 0.99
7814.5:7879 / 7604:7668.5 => 0.96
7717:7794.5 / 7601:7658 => 0.96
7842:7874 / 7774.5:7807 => 1.01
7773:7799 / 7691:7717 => 1.00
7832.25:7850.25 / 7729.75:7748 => 0.97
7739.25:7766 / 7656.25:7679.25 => 1.00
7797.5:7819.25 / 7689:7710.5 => 1.02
